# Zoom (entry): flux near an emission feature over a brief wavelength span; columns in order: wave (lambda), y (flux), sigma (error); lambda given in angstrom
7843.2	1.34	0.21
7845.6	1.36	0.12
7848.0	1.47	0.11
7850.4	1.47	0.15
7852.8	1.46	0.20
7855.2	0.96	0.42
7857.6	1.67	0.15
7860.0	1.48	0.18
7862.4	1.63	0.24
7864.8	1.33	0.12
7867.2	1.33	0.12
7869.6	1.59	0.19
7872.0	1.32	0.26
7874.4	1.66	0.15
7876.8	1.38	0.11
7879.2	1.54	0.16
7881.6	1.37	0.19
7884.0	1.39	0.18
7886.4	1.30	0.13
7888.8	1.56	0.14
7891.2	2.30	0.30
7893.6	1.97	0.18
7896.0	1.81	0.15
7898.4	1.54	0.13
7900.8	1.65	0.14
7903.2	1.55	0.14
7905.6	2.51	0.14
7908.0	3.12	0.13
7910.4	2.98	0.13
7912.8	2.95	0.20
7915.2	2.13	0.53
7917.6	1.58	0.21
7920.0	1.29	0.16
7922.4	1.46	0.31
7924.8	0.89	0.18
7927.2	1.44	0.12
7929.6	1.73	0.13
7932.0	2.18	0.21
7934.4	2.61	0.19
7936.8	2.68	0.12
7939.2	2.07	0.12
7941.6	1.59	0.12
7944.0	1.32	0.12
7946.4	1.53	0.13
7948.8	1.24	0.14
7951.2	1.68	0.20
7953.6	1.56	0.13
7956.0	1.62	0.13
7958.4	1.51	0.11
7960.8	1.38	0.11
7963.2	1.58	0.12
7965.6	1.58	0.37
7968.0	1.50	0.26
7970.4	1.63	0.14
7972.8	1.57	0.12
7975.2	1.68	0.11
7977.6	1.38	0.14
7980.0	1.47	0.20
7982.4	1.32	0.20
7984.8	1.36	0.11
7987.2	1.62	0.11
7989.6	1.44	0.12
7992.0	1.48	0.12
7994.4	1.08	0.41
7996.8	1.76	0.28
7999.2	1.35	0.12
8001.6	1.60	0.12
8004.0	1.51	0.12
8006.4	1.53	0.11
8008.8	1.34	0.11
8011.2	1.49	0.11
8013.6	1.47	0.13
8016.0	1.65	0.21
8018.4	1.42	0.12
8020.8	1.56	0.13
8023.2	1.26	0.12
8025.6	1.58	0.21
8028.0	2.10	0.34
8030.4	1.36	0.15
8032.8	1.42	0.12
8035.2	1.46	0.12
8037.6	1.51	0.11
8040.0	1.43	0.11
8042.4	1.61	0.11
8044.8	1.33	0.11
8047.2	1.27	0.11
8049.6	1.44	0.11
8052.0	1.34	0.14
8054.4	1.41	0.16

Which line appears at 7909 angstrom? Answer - H-alpha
